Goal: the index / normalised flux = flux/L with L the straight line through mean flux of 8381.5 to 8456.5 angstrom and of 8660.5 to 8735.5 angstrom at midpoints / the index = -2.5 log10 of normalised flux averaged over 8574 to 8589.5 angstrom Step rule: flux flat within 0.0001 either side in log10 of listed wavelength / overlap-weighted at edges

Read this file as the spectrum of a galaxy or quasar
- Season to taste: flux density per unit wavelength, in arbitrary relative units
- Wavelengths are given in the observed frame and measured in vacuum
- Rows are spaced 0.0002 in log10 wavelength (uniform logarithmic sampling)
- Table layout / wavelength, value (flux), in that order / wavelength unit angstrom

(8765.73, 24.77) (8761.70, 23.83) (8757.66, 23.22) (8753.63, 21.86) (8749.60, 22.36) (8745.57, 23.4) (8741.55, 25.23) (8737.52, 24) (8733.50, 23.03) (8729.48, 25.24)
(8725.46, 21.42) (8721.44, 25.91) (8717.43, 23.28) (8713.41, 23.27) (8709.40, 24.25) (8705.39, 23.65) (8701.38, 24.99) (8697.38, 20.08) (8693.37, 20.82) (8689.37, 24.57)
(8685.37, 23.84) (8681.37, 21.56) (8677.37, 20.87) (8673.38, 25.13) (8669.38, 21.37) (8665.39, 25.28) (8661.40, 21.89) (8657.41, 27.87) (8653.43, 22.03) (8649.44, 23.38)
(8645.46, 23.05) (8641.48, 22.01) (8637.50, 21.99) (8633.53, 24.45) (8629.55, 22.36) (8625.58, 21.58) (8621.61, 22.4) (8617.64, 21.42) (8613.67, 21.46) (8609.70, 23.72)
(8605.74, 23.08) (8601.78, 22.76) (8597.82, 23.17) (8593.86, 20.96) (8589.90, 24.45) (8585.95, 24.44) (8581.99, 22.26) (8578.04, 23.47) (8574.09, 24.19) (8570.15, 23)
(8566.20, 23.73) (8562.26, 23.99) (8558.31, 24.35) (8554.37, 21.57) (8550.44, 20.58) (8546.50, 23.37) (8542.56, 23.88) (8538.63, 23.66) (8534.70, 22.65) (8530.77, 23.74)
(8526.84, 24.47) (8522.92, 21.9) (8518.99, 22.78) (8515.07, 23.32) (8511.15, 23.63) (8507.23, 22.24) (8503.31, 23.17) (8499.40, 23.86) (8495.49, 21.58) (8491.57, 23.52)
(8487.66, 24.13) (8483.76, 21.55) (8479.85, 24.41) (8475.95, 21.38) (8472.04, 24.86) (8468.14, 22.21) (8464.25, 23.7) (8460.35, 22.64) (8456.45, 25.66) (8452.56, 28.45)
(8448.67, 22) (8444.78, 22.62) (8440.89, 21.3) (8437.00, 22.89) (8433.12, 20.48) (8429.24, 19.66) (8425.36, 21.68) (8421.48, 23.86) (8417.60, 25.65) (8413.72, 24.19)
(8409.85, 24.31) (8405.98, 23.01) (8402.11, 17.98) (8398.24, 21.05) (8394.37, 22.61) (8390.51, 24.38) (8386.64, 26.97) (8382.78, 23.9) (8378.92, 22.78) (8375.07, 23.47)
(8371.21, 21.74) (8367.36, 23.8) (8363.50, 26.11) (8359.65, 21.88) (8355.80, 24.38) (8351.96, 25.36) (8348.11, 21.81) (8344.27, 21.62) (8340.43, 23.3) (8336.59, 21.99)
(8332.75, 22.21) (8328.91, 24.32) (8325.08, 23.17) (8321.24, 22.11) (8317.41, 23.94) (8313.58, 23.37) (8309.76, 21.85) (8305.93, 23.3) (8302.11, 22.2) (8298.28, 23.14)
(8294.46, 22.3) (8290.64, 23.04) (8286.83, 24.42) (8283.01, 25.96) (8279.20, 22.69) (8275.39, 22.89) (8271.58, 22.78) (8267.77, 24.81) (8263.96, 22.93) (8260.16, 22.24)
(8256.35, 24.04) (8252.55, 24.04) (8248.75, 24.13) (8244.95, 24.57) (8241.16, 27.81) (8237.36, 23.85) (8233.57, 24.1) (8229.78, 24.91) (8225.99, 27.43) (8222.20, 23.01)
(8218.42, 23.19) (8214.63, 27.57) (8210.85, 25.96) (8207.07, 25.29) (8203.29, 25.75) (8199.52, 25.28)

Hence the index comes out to -0.02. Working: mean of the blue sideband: 23.1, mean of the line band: 23.6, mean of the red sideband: 23.2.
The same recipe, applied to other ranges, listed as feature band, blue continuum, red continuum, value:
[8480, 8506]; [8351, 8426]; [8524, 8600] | 0.013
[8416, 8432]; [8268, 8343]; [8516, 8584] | 0.029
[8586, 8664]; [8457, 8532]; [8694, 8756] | 0.018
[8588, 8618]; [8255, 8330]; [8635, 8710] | 0.020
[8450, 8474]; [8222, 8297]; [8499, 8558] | -0.056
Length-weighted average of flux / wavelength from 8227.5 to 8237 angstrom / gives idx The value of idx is 24.5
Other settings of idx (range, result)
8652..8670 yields 23.9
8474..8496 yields 22.8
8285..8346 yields 22.9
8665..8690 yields 23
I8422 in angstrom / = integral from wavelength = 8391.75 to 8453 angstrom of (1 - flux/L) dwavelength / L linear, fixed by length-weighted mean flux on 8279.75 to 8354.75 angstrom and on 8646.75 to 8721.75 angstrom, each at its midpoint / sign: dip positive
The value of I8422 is 1.8 angstrom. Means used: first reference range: 23.1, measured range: 22.5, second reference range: 23.3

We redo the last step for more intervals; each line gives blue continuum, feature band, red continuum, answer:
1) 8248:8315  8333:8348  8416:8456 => 0.61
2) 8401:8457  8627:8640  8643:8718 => 0.18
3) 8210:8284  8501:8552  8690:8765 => 1.61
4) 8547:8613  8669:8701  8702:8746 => 1.67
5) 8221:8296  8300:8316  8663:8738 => 0.86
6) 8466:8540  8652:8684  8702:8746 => 0.59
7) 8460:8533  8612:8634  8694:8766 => 1.10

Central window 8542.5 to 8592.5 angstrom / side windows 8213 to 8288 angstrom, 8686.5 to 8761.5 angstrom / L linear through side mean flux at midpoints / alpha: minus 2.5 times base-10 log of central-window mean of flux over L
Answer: 0.020 mag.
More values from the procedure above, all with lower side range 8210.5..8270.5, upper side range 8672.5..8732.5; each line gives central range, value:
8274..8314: 0.06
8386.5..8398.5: 0.02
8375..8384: 0.04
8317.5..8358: 0.06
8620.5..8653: 0.04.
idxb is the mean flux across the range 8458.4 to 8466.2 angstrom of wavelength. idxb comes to 23.2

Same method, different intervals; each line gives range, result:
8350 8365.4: 24.4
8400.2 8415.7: 22.4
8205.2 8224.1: 25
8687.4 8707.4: 22.8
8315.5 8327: 23.1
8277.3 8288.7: 24.4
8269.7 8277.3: 22.8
